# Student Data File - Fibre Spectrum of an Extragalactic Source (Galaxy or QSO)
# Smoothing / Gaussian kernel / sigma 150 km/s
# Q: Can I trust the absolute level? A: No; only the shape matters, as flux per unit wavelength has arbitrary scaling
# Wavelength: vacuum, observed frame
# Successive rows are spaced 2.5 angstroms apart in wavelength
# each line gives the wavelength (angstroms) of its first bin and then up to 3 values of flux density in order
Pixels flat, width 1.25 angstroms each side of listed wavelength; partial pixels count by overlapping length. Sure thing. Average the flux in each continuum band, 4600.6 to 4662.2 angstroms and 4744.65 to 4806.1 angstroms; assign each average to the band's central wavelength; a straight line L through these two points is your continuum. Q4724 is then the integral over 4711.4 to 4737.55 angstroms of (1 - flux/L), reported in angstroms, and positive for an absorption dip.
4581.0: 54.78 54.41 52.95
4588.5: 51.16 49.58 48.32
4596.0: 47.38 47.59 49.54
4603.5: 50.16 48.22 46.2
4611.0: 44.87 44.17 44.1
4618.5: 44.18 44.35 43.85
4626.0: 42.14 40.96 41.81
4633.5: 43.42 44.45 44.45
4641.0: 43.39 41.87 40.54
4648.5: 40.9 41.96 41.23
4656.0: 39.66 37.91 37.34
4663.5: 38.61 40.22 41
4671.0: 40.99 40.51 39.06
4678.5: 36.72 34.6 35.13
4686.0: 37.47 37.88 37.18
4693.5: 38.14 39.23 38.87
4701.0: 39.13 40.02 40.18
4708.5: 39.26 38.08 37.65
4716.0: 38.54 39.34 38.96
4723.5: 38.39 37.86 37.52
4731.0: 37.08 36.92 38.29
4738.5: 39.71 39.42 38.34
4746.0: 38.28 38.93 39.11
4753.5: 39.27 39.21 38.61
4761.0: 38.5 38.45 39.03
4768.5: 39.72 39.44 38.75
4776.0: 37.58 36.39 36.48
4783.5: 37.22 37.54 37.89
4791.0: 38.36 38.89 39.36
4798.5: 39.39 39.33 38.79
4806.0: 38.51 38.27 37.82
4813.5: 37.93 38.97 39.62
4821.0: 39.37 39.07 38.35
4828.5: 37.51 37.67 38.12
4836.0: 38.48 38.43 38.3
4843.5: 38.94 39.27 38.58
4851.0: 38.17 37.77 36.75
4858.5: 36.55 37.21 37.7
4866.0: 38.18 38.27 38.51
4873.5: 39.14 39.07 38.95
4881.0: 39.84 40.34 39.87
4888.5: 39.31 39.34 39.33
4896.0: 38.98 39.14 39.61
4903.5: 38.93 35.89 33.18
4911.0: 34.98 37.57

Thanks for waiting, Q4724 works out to 1.36 angstroms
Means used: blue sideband 43.2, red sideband 38.5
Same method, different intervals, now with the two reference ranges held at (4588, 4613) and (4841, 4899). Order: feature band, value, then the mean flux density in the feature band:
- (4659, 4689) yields 4.8 angstroms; 38.3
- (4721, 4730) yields 1.2 angstroms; 38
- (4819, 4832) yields 0.6 angstroms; 38.5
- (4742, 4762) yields 1.9 angstroms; 38.8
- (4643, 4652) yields 1.0 angstroms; 41.3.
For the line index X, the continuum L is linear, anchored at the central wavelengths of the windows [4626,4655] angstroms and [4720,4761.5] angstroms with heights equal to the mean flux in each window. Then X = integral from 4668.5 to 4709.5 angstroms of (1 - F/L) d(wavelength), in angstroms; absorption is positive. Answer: 2.0 angstroms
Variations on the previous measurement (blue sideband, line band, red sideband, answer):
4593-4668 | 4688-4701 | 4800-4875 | 1.07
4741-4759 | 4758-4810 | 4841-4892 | 0.52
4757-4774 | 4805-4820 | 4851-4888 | 0.07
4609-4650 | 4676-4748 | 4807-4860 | 5.23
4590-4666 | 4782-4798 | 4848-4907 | 0.84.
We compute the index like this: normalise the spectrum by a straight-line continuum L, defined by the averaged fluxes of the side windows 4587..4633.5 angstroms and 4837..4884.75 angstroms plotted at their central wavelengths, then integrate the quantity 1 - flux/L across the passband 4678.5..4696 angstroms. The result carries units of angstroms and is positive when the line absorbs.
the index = 2.7 angstroms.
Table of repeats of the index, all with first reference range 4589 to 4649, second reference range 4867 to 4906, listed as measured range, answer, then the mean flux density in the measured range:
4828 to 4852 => 1.06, 38.4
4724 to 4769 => 3.88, 38.5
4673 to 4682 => 1.26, 37.6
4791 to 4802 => 0.52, 39.1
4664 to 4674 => 0.76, 40.5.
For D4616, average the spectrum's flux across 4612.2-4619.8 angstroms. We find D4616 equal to 44.2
